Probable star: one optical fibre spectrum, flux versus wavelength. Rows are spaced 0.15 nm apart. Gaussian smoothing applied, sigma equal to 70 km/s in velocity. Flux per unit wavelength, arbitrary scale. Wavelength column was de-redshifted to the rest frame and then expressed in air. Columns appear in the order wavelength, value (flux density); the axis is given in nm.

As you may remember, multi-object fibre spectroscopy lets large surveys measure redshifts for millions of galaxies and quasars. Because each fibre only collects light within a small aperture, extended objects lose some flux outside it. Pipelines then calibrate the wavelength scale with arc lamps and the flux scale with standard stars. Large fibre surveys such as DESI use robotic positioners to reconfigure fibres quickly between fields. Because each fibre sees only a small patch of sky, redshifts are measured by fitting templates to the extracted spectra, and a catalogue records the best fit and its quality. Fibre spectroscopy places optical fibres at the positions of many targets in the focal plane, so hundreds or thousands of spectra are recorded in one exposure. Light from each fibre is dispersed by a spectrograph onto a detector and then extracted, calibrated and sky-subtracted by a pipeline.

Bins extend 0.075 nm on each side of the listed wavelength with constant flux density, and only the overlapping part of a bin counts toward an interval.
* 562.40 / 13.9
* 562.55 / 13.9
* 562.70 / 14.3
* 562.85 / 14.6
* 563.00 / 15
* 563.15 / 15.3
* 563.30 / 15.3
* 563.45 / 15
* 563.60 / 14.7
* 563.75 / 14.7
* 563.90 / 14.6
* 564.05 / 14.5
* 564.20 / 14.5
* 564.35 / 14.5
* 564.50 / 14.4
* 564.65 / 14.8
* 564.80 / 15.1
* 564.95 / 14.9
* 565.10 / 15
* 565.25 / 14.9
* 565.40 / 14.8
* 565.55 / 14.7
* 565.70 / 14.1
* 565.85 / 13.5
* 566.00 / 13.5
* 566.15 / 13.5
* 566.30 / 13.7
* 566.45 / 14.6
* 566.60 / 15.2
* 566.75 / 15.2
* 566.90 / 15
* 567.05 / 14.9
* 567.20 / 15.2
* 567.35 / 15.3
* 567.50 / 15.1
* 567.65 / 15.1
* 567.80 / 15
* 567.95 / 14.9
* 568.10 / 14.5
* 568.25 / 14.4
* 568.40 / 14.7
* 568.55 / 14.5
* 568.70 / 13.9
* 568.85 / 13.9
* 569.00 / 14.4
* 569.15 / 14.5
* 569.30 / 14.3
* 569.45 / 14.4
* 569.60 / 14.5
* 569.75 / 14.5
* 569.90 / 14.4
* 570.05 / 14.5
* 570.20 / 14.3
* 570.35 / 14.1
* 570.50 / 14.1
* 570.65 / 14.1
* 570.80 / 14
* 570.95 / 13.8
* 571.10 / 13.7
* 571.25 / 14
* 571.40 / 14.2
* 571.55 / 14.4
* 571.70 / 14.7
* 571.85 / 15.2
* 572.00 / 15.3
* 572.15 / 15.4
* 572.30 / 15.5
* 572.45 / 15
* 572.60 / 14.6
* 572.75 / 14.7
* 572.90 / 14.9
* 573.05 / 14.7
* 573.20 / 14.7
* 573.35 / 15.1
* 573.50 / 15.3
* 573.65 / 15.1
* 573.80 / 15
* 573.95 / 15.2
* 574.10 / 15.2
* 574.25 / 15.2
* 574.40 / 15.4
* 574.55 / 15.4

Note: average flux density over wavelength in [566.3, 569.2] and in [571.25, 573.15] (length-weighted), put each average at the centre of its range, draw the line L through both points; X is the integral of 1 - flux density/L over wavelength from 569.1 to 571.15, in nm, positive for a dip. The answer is 0.08 nm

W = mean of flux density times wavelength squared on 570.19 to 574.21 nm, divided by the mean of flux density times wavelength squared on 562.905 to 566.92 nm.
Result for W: 1.0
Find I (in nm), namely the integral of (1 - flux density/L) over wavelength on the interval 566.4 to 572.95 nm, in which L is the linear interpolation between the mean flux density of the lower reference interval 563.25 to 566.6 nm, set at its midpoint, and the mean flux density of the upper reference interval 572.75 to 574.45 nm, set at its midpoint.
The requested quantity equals 0.09 nm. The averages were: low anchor 14.5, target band 14.6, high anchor 15.1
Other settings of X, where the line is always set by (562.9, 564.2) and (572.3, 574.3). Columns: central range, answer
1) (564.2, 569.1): 0.10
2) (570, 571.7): 0.09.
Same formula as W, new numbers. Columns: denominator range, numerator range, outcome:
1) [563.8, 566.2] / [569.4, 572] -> 1.01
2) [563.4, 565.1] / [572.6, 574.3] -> 1.05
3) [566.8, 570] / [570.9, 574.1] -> 1.03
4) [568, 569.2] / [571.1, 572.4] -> 1.04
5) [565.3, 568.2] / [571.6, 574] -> 1.05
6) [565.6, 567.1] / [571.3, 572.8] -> 1.06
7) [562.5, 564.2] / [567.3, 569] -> 1.01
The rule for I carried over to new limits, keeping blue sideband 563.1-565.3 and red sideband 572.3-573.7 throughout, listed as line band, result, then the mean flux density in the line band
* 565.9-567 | 0.03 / 14.4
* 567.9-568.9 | 0.03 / 14.4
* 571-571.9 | 0.03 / 14.3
